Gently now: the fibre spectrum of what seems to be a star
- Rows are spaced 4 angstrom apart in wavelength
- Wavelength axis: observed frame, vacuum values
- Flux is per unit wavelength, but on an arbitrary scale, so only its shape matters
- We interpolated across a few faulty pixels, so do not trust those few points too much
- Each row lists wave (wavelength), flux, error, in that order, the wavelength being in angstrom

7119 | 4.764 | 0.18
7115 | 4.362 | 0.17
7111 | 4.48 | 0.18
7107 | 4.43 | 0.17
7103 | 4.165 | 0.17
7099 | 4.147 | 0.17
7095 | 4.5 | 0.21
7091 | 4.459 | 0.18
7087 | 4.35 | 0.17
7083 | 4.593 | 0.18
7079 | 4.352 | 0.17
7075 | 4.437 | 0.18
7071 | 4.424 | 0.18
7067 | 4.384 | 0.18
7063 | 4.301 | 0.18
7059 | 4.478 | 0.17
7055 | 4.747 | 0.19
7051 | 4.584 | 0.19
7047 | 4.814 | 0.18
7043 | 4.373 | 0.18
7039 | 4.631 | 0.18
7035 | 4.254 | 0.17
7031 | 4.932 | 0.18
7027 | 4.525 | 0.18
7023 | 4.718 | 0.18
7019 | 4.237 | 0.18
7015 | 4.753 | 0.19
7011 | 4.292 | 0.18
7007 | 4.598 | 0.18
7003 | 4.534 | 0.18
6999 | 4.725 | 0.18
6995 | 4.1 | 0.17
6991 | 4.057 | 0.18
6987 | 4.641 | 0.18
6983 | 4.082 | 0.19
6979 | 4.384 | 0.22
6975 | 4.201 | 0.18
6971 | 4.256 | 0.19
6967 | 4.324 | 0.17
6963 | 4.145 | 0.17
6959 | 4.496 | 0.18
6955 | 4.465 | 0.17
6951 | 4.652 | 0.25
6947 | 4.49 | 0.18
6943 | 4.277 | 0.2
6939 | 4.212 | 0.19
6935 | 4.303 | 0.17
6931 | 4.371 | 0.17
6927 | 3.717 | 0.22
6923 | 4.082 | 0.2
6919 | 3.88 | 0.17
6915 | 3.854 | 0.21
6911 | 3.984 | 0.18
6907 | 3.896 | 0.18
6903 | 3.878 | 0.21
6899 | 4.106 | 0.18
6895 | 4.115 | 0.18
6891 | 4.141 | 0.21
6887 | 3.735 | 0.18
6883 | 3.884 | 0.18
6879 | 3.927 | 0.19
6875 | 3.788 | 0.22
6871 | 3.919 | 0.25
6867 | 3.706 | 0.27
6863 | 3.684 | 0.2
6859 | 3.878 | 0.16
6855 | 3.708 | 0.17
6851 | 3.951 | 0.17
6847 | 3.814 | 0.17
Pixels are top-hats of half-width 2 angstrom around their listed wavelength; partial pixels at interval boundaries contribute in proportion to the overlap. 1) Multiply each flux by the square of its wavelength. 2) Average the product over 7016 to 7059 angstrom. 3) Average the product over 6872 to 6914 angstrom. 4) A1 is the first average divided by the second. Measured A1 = 1.21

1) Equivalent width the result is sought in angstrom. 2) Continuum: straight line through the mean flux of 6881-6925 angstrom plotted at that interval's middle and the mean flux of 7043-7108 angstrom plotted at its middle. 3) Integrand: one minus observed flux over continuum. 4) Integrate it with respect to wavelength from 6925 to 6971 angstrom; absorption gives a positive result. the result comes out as -2.5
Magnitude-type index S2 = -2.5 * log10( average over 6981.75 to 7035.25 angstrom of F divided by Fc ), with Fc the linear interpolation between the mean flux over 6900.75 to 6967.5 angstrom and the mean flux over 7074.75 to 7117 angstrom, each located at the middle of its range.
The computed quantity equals -0.05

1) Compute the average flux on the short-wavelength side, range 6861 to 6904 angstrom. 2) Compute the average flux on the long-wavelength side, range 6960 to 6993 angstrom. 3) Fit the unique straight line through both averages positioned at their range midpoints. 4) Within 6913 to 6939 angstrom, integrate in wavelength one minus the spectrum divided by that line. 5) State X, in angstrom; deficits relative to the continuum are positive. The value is 0.1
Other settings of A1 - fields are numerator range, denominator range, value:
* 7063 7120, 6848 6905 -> 1.21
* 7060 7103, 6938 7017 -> 1.03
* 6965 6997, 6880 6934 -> 1.09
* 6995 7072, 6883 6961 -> 1.13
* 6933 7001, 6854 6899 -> 1.15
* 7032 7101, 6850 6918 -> 1.21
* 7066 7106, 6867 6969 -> 1.12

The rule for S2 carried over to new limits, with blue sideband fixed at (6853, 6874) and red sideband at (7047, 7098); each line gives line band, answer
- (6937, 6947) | -0.07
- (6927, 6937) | -0.05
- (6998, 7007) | -0.09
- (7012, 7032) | -0.07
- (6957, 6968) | -0.05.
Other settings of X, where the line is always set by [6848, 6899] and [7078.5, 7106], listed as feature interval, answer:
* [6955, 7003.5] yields -2.5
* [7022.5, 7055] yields -2.7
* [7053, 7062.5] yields -0.6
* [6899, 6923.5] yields 0.2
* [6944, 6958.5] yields -1.6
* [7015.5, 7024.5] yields -0.6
